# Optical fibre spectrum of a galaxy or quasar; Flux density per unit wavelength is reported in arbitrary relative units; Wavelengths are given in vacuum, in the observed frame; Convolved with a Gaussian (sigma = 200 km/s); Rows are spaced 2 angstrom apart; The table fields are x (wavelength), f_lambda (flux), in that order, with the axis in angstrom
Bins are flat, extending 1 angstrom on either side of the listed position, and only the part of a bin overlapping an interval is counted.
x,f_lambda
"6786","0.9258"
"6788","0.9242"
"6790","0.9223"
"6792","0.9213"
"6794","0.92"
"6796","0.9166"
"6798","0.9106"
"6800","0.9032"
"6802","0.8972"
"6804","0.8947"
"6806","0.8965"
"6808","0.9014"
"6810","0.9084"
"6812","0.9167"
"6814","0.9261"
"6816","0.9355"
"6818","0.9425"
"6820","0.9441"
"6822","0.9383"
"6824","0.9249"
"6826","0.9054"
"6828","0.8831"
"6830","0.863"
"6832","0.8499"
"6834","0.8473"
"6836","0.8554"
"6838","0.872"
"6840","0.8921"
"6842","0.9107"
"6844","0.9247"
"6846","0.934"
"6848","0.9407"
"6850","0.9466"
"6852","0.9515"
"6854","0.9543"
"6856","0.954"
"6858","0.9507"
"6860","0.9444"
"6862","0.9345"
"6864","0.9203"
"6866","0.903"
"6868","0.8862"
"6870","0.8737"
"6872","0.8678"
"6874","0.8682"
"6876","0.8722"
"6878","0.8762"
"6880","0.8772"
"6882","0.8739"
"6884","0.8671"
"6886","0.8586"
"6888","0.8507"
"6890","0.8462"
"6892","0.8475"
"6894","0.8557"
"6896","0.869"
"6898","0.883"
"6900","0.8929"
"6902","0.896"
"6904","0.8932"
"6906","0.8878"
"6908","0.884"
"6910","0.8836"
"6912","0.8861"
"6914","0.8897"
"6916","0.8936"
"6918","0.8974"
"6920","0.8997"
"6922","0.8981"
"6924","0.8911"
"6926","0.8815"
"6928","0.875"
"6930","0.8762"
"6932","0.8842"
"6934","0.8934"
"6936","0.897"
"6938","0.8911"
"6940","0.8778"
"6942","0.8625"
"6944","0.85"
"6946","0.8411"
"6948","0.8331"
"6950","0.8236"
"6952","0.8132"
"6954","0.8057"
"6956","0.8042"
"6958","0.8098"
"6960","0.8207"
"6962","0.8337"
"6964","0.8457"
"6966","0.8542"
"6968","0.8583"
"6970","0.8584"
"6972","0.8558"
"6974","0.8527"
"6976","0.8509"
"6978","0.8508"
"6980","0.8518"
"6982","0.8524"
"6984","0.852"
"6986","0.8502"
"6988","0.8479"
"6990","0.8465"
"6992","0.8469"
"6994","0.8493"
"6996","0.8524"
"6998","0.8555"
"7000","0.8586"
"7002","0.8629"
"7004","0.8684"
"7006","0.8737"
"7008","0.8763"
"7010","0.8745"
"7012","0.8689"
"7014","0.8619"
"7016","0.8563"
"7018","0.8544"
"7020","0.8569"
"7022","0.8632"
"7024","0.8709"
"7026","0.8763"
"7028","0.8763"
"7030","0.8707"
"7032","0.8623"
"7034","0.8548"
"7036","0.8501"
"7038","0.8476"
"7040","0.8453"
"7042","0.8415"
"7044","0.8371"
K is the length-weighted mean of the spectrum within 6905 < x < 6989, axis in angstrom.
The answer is 0.861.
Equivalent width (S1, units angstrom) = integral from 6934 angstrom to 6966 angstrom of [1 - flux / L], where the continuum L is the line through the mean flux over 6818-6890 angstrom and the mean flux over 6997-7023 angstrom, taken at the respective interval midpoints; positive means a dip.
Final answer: 1.3 angstrom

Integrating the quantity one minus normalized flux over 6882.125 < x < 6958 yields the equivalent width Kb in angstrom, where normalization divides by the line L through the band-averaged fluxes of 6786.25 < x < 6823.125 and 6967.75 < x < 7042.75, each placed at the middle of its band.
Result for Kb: 1.2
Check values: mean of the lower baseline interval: 0.918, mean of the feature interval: 0.869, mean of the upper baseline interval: 0.858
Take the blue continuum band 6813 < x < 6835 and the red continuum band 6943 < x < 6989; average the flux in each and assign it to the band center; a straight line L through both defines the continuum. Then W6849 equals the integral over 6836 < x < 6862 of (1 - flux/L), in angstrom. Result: -1.0 angstrom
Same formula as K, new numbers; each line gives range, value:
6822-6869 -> 0.911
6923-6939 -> 0.886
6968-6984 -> 0.853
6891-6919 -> 0.883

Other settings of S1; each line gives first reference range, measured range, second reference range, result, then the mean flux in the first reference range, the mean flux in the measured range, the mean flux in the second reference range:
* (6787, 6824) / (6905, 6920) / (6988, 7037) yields 0.0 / 0.918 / 0.89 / 0.862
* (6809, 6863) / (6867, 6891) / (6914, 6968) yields 0.7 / 0.917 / 0.868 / 0.86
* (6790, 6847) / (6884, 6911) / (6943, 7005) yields 0.0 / 0.905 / 0.873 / 0.844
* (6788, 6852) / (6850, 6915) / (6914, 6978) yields -0.5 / 0.909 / 0.891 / 0.859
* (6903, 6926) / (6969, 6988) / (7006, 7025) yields 0.5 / 0.891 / 0.853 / 0.865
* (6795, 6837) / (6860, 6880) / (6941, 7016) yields -0.1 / 0.903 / 0.891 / 0.848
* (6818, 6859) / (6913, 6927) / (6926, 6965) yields -0.5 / 0.913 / 0.893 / 0.85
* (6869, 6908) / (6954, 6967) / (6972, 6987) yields 0.5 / 0.872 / 0.826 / 0.852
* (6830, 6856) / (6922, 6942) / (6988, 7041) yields 0.0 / 0.907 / 0.885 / 0.861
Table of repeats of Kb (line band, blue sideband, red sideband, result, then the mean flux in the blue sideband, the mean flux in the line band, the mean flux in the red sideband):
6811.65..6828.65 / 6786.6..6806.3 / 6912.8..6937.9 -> -0.33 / 0.911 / 0.925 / 0.89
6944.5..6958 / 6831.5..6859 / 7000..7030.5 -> 0.98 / 0.914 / 0.82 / 0.867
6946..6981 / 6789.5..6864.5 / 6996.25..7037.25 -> 1.66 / 0.915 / 0.837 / 0.864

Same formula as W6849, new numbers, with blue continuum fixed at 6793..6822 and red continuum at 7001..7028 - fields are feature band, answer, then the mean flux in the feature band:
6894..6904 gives 0.1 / 0.883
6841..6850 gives -0.2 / 0.93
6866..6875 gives 0.2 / 0.877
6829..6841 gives 0.6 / 0.863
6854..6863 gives -0.4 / 0.947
